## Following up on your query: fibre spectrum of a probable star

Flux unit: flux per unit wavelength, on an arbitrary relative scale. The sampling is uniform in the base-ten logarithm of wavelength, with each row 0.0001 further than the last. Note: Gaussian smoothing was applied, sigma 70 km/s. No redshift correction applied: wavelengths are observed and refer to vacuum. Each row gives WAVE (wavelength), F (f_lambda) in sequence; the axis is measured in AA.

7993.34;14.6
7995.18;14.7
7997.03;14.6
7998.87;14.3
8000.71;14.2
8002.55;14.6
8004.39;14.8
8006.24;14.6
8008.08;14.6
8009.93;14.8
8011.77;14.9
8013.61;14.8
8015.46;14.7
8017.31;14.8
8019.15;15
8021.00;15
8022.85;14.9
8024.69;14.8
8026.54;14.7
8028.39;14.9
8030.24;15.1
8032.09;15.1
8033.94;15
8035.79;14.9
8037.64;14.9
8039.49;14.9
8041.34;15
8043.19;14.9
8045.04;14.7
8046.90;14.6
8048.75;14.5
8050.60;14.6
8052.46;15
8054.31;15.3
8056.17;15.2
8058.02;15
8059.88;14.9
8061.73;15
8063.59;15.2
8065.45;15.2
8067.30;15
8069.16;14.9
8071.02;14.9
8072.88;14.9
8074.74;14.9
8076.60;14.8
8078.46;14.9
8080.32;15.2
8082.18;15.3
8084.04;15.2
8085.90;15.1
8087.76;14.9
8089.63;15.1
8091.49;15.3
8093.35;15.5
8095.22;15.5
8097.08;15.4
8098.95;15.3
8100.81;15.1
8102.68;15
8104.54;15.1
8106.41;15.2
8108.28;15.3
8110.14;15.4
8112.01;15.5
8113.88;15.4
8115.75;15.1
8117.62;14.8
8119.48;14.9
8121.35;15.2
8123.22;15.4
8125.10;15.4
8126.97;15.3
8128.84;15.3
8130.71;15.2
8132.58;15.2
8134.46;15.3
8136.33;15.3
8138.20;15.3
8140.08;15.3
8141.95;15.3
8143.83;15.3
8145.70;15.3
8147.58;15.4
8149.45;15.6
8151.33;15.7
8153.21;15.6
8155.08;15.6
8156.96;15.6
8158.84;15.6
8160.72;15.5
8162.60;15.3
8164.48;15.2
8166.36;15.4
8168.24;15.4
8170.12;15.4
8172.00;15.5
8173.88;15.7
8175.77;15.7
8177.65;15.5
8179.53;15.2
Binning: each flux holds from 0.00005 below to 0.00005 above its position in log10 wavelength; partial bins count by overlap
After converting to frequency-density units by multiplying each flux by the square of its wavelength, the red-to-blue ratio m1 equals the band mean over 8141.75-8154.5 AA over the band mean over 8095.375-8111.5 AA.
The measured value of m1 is 1.03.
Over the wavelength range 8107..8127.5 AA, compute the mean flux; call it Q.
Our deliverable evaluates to 15.2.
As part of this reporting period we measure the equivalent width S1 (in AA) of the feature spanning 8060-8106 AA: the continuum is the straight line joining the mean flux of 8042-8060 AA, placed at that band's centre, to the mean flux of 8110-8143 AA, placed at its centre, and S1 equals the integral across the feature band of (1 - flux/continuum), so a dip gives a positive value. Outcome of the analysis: -0.2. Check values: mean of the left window 14.9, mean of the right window 15.2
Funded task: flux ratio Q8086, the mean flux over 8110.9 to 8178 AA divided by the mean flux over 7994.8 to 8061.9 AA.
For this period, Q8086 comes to 1.04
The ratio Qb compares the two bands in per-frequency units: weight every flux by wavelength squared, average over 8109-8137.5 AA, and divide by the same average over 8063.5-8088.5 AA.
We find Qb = 1.0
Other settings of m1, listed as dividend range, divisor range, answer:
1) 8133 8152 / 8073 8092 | 1.04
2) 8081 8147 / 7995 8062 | 1.05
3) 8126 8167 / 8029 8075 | 1.05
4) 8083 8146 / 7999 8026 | 1.06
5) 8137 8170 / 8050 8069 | 1.05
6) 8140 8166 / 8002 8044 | 1.07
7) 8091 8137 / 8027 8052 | 1.05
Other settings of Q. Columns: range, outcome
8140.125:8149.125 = 15.4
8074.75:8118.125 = 15.2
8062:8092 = 15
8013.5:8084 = 14.9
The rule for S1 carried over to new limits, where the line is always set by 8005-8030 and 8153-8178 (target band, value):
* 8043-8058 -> 0.1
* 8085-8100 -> -0.1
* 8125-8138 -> 0.1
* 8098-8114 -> 0.0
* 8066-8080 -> 0.1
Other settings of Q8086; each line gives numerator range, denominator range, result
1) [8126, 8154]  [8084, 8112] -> 1.01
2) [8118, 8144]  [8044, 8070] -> 1.02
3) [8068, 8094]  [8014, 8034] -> 1.01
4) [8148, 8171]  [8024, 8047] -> 1.04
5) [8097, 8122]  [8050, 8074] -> 1.01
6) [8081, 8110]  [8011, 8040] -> 1.02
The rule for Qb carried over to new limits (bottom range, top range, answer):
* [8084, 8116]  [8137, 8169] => 1.03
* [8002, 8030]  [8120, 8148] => 1.06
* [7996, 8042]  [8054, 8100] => 1.04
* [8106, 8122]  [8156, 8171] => 1.03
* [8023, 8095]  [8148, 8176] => 1.06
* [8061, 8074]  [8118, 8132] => 1.03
